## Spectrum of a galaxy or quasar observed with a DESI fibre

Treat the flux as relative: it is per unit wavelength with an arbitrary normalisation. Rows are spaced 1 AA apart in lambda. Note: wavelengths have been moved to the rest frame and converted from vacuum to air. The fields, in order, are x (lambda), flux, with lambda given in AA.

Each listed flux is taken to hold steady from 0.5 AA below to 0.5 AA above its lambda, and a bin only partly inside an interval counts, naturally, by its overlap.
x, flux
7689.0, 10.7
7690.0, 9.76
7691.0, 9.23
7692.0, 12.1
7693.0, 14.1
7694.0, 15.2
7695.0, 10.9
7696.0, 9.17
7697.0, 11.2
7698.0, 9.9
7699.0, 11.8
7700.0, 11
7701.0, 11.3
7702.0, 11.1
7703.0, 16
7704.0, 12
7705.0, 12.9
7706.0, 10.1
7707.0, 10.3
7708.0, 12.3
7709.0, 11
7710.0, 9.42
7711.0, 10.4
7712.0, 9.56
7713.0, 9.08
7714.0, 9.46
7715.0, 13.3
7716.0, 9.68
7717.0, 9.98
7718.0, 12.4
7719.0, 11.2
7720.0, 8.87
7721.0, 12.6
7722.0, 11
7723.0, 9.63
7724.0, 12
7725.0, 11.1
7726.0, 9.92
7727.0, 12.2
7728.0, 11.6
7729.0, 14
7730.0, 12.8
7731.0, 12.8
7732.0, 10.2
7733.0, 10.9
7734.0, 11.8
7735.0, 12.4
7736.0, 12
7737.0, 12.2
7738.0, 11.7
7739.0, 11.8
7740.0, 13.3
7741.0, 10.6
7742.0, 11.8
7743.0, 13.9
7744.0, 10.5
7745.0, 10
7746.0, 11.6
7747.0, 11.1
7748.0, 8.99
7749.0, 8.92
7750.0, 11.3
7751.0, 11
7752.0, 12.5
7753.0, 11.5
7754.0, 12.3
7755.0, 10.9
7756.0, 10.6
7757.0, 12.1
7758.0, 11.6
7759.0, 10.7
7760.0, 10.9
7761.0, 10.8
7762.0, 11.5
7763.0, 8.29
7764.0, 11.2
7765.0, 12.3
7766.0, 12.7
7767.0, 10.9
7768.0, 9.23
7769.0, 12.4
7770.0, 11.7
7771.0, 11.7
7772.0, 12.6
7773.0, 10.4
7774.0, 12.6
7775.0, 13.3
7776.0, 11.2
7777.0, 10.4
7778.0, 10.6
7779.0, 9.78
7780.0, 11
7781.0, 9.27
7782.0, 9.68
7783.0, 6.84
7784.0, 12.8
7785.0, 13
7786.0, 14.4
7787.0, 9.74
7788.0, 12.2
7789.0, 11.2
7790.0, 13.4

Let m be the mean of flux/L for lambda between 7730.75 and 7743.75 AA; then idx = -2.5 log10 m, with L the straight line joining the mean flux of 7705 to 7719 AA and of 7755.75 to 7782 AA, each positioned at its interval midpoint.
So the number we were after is -0.10 mag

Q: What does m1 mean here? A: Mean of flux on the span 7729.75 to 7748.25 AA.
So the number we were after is 11.6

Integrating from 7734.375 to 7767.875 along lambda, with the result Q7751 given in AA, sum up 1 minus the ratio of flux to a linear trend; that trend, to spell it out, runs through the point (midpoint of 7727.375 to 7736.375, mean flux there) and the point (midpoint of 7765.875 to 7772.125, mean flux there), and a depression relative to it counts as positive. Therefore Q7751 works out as 1.3 AA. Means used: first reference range 12.1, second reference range 11.5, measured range 11.3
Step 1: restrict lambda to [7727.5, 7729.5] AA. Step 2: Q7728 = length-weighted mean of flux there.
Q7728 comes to 12.8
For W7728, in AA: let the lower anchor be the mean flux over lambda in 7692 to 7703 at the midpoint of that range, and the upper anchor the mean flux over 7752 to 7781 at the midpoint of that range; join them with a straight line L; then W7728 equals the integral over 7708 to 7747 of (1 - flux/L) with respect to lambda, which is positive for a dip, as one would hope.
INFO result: 0.9 AA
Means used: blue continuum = 11.8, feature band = 11.3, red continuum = 11.2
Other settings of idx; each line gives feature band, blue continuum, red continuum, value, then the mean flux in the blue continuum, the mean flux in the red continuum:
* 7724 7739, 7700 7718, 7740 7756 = -0.07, 11.1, 11.2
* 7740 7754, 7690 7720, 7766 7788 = 0.00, 11.2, 11.2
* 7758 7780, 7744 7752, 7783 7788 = 0.01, 10.6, 11.9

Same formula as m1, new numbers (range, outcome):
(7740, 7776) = 11.3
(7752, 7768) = 11.2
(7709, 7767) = 11.2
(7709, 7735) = 11.1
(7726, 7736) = 12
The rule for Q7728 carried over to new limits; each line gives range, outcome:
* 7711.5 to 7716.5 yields 10.2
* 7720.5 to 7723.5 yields 11.1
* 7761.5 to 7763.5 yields 9.89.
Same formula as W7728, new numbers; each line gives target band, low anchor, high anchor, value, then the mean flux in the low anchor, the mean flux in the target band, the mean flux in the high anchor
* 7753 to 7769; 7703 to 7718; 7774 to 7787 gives -0.18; 10.9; 11.1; 11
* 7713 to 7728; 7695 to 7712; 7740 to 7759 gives 0.38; 11.2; 10.9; 11.2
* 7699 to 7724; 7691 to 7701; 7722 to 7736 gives 1.16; 11.6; 11.1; 11.6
